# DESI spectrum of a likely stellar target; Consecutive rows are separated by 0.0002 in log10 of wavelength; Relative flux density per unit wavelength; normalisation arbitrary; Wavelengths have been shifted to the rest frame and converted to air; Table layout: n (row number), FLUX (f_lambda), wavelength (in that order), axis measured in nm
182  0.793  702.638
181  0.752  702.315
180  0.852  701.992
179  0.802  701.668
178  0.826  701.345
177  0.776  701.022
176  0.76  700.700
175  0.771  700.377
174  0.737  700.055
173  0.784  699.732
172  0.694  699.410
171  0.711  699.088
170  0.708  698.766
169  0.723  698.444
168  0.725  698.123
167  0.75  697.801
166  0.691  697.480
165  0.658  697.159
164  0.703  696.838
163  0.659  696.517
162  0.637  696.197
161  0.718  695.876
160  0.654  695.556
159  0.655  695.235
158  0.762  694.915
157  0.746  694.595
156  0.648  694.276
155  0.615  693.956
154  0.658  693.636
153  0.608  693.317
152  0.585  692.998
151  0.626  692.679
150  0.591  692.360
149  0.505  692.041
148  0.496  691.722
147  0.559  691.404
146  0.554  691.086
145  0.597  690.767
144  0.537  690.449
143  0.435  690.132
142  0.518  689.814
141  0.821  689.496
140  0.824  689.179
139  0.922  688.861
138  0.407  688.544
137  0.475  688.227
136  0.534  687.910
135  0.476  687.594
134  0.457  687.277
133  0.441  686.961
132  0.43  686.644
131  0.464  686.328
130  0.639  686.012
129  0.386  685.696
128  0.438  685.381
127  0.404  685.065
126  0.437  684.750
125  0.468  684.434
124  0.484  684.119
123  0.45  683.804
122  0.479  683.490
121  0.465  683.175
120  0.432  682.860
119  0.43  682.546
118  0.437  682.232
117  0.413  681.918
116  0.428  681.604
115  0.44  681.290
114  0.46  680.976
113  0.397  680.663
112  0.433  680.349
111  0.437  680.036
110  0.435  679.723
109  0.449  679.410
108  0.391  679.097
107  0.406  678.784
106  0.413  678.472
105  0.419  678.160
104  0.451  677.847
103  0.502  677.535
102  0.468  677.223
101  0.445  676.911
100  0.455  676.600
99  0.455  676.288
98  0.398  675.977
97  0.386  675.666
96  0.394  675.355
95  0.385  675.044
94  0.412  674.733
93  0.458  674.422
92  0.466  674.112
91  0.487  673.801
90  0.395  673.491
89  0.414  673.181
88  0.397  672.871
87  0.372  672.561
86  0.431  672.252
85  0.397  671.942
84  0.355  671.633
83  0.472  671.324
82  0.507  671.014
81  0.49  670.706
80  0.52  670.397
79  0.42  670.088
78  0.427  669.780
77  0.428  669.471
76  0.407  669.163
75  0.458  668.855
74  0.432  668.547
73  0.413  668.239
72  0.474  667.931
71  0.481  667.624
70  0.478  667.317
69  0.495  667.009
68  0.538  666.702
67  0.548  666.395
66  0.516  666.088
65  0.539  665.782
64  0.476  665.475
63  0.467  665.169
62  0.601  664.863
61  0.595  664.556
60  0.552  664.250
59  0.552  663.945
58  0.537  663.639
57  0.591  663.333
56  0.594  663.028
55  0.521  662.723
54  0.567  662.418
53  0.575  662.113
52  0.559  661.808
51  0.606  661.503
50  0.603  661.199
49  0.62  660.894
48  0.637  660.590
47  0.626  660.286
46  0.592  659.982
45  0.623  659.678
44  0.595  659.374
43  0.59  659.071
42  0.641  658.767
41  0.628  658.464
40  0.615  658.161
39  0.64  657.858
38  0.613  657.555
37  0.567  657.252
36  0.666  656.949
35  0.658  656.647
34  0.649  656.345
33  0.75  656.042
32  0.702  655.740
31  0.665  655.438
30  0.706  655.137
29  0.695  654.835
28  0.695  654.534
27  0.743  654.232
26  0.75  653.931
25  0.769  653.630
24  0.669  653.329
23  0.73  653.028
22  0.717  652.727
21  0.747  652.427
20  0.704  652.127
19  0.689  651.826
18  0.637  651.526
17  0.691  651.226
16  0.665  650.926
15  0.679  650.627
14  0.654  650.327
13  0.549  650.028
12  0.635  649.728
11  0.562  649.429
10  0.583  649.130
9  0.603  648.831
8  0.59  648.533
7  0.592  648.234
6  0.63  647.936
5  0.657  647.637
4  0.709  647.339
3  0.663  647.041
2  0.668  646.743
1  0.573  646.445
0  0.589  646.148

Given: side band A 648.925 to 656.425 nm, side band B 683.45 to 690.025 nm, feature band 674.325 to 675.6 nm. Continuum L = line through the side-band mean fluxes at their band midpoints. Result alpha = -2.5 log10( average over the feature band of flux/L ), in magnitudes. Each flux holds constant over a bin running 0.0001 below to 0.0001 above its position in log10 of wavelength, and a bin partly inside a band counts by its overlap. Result 0.38 mag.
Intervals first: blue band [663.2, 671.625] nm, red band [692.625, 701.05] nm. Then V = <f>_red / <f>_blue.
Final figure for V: 1.4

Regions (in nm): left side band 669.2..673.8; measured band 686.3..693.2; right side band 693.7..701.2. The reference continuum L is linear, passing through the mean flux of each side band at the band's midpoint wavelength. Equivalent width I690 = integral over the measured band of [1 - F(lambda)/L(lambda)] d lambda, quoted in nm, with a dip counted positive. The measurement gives 0.74 nm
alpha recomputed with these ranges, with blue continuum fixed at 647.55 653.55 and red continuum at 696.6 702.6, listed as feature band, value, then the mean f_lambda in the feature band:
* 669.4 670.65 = 0.454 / 0.453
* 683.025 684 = 0.465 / 0.466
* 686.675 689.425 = 0.261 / 0.569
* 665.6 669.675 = 0.391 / 0.477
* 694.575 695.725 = 0.057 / 0.699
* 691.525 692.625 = 0.328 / 0.541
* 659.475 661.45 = 0.091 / 0.616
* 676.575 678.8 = 0.492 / 0.447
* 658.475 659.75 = 0.091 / 0.613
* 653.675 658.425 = -0.023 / 0.675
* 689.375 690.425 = 0.252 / 0.576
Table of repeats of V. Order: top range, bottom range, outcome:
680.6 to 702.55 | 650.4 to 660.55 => 0.89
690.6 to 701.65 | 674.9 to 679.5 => 1.58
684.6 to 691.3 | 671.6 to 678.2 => 1.25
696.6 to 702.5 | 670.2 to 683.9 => 1.71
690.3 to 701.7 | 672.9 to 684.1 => 1.55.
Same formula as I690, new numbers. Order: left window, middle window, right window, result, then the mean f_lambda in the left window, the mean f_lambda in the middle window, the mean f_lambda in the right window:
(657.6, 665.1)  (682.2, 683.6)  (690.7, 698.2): 0.39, 0.593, 0.449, 0.641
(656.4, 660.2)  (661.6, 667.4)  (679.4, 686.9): 0.34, 0.62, 0.543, 0.447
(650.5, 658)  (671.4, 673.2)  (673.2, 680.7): 0.32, 0.688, 0.396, 0.431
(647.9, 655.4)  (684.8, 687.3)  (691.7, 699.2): 0.78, 0.668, 0.457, 0.662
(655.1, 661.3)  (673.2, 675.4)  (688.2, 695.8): 0.70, 0.636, 0.429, 0.62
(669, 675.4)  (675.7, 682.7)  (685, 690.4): 0.65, 0.431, 0.434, 0.536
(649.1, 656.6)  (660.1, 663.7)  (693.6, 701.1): 0.52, 0.683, 0.588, 0.706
